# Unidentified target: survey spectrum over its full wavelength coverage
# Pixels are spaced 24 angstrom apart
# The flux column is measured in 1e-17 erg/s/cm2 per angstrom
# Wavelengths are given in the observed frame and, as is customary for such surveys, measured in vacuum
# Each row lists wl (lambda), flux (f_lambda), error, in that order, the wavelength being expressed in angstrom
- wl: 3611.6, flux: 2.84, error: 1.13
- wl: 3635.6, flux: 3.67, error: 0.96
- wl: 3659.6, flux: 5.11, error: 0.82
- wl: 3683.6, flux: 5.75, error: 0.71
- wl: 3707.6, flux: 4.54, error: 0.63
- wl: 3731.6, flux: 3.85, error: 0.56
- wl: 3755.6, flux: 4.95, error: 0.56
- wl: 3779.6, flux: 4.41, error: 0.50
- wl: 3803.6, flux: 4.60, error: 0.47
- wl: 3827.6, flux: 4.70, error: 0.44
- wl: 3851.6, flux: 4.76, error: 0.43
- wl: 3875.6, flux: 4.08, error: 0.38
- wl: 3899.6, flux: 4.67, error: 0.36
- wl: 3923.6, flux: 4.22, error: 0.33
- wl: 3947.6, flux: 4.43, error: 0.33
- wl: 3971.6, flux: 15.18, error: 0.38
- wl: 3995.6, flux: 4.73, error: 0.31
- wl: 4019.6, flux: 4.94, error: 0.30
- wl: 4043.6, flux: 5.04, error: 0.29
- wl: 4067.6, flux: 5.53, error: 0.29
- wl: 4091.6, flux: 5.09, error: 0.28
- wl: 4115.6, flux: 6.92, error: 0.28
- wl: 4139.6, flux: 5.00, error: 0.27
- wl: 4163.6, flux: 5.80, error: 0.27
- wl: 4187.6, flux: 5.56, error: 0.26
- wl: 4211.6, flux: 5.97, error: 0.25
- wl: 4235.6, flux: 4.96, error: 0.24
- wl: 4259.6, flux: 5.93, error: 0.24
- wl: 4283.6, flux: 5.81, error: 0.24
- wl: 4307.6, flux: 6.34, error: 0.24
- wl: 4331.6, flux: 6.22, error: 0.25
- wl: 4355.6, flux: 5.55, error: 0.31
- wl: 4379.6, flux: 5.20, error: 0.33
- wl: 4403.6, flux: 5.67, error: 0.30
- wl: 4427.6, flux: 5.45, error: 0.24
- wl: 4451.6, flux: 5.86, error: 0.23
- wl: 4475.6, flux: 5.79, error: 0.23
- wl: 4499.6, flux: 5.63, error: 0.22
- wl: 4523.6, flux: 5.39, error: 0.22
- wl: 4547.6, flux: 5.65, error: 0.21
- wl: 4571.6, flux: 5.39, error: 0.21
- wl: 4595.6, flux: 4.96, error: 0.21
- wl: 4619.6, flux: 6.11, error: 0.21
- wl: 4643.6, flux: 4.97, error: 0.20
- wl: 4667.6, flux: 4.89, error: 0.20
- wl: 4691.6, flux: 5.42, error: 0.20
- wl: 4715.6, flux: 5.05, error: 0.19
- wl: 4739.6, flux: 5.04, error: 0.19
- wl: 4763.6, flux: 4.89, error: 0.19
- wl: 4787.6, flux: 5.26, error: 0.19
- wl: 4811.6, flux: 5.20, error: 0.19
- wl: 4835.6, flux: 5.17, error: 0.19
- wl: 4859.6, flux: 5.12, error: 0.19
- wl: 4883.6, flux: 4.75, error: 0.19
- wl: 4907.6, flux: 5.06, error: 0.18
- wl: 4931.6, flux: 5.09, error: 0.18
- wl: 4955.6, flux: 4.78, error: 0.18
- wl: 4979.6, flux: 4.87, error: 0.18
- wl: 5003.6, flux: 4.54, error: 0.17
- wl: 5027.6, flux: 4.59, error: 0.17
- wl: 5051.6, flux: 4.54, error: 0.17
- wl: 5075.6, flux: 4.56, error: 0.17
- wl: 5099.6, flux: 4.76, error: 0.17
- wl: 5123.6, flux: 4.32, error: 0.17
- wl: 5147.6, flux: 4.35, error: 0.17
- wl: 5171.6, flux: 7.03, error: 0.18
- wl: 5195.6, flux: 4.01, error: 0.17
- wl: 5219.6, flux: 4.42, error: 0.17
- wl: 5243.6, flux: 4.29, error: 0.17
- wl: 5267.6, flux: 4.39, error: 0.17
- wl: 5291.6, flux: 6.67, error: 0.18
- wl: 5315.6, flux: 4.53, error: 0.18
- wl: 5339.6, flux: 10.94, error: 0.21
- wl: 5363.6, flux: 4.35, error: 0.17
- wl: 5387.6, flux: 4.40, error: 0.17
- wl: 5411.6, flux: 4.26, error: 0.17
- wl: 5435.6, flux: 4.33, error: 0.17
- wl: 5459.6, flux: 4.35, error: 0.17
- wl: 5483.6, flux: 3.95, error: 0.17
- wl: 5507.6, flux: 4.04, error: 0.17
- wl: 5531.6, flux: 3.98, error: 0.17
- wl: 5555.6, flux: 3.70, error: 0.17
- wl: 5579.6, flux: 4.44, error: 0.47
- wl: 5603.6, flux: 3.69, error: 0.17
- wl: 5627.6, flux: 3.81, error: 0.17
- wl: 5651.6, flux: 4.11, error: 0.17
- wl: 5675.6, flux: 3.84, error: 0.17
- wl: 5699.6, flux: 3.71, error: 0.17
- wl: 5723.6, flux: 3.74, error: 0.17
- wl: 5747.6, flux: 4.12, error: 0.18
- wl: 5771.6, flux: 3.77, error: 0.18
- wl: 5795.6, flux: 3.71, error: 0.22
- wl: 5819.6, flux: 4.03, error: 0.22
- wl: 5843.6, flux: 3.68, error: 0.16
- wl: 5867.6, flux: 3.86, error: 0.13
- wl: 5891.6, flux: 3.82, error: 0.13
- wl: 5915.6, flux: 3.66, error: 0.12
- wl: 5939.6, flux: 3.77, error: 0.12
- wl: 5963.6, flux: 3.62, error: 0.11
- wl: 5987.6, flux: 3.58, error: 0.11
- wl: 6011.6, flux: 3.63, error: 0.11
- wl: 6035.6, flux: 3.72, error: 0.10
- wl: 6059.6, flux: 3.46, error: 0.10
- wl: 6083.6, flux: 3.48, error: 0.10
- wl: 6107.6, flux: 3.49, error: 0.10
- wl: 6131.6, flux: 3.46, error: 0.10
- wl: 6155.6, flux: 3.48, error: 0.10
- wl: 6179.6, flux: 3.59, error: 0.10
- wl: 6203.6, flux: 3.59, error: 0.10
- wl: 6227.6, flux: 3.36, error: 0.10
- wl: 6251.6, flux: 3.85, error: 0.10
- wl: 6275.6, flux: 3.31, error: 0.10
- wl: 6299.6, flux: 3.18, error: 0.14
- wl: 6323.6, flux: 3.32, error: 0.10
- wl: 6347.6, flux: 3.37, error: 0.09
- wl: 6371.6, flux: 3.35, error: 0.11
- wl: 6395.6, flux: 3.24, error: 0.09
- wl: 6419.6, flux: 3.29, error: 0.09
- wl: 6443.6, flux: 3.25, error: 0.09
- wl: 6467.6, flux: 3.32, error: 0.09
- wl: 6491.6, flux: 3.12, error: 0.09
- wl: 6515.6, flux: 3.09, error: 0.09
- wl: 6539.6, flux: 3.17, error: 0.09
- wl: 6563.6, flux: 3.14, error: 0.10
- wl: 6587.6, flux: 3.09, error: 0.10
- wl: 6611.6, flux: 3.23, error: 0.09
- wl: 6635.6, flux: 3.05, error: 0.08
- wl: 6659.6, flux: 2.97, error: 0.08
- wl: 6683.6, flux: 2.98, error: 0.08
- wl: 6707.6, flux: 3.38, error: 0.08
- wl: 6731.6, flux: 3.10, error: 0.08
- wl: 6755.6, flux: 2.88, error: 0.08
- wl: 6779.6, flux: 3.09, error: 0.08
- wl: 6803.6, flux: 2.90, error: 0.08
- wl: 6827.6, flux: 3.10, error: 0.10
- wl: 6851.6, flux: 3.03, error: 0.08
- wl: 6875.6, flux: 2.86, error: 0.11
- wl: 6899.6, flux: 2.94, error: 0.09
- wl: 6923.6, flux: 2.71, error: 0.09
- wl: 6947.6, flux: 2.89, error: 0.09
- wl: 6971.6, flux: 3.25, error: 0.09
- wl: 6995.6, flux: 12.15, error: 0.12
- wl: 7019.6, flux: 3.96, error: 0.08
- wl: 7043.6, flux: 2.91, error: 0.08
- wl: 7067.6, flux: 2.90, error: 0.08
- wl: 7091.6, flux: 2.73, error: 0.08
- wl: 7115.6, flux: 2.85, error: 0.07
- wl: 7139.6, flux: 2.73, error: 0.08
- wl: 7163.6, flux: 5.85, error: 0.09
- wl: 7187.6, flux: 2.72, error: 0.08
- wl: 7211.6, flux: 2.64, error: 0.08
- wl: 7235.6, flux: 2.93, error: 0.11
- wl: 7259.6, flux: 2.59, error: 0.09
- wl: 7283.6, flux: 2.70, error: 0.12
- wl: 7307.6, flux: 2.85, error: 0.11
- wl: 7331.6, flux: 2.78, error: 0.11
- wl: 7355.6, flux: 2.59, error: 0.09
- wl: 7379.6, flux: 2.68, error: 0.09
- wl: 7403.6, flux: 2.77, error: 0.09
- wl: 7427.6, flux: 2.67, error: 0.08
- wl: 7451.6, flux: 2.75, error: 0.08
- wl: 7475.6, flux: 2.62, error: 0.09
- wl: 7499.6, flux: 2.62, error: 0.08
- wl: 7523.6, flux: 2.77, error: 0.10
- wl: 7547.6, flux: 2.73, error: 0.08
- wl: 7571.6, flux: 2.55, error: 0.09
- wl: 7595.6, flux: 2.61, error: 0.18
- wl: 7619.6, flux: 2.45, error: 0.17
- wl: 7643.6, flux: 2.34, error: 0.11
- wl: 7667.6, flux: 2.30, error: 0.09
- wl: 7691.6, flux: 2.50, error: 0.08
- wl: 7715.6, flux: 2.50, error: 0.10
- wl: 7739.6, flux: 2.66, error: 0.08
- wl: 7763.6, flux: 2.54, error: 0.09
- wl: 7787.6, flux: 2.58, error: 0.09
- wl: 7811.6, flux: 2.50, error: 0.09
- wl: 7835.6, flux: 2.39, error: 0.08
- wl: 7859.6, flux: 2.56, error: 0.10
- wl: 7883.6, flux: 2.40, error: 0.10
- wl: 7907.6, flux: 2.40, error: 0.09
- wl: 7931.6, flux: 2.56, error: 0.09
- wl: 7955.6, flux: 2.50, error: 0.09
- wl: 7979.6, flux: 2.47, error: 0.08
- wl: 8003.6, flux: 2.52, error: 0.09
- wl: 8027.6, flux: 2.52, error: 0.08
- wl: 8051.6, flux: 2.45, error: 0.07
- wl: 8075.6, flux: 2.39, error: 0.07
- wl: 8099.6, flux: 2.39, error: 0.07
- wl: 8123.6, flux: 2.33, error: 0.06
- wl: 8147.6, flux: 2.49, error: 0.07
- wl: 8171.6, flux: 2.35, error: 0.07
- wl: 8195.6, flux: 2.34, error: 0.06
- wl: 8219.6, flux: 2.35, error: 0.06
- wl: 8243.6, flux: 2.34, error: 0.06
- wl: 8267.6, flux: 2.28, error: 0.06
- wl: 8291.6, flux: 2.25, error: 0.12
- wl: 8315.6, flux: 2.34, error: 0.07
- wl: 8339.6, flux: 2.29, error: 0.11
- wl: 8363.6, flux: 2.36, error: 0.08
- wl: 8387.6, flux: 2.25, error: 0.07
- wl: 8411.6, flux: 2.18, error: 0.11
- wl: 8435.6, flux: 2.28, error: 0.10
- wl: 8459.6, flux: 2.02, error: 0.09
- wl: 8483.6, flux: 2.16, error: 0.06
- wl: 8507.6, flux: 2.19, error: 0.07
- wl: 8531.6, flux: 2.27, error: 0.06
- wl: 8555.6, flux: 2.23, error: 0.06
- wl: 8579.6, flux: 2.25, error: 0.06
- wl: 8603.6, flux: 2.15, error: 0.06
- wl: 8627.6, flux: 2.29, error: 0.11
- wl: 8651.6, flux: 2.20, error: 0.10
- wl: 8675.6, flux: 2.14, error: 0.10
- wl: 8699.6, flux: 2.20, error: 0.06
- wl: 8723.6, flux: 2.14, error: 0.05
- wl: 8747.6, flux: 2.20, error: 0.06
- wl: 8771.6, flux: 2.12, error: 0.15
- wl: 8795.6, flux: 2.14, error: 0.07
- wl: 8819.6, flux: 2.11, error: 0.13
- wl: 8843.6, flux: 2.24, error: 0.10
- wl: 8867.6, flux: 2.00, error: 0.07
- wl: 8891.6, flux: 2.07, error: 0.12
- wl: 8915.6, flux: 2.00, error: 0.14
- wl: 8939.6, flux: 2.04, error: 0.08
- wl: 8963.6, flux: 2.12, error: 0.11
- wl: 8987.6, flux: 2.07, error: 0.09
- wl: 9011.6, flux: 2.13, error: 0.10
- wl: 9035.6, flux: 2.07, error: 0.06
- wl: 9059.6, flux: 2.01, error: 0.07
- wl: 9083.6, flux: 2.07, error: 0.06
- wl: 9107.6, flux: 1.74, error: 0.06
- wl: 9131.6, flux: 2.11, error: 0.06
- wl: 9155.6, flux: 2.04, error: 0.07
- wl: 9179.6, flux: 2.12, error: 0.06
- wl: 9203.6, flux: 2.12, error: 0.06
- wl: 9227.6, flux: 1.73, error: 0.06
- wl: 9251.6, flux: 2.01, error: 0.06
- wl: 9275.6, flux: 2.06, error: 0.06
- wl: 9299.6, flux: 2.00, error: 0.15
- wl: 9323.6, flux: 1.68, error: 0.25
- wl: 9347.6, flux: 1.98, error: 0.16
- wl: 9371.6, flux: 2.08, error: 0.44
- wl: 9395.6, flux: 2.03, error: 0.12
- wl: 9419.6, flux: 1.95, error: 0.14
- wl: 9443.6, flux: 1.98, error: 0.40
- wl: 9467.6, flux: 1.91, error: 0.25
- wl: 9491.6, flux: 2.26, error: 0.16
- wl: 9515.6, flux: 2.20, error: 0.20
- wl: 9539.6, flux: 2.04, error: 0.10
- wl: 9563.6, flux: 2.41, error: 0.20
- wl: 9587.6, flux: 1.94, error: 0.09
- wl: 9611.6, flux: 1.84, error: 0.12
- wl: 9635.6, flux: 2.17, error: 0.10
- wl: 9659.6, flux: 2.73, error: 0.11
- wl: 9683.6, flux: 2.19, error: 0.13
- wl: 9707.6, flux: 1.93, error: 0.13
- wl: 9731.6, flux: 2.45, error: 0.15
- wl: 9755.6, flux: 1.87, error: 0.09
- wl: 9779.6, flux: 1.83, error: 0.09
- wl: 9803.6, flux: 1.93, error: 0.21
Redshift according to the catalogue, 0.07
